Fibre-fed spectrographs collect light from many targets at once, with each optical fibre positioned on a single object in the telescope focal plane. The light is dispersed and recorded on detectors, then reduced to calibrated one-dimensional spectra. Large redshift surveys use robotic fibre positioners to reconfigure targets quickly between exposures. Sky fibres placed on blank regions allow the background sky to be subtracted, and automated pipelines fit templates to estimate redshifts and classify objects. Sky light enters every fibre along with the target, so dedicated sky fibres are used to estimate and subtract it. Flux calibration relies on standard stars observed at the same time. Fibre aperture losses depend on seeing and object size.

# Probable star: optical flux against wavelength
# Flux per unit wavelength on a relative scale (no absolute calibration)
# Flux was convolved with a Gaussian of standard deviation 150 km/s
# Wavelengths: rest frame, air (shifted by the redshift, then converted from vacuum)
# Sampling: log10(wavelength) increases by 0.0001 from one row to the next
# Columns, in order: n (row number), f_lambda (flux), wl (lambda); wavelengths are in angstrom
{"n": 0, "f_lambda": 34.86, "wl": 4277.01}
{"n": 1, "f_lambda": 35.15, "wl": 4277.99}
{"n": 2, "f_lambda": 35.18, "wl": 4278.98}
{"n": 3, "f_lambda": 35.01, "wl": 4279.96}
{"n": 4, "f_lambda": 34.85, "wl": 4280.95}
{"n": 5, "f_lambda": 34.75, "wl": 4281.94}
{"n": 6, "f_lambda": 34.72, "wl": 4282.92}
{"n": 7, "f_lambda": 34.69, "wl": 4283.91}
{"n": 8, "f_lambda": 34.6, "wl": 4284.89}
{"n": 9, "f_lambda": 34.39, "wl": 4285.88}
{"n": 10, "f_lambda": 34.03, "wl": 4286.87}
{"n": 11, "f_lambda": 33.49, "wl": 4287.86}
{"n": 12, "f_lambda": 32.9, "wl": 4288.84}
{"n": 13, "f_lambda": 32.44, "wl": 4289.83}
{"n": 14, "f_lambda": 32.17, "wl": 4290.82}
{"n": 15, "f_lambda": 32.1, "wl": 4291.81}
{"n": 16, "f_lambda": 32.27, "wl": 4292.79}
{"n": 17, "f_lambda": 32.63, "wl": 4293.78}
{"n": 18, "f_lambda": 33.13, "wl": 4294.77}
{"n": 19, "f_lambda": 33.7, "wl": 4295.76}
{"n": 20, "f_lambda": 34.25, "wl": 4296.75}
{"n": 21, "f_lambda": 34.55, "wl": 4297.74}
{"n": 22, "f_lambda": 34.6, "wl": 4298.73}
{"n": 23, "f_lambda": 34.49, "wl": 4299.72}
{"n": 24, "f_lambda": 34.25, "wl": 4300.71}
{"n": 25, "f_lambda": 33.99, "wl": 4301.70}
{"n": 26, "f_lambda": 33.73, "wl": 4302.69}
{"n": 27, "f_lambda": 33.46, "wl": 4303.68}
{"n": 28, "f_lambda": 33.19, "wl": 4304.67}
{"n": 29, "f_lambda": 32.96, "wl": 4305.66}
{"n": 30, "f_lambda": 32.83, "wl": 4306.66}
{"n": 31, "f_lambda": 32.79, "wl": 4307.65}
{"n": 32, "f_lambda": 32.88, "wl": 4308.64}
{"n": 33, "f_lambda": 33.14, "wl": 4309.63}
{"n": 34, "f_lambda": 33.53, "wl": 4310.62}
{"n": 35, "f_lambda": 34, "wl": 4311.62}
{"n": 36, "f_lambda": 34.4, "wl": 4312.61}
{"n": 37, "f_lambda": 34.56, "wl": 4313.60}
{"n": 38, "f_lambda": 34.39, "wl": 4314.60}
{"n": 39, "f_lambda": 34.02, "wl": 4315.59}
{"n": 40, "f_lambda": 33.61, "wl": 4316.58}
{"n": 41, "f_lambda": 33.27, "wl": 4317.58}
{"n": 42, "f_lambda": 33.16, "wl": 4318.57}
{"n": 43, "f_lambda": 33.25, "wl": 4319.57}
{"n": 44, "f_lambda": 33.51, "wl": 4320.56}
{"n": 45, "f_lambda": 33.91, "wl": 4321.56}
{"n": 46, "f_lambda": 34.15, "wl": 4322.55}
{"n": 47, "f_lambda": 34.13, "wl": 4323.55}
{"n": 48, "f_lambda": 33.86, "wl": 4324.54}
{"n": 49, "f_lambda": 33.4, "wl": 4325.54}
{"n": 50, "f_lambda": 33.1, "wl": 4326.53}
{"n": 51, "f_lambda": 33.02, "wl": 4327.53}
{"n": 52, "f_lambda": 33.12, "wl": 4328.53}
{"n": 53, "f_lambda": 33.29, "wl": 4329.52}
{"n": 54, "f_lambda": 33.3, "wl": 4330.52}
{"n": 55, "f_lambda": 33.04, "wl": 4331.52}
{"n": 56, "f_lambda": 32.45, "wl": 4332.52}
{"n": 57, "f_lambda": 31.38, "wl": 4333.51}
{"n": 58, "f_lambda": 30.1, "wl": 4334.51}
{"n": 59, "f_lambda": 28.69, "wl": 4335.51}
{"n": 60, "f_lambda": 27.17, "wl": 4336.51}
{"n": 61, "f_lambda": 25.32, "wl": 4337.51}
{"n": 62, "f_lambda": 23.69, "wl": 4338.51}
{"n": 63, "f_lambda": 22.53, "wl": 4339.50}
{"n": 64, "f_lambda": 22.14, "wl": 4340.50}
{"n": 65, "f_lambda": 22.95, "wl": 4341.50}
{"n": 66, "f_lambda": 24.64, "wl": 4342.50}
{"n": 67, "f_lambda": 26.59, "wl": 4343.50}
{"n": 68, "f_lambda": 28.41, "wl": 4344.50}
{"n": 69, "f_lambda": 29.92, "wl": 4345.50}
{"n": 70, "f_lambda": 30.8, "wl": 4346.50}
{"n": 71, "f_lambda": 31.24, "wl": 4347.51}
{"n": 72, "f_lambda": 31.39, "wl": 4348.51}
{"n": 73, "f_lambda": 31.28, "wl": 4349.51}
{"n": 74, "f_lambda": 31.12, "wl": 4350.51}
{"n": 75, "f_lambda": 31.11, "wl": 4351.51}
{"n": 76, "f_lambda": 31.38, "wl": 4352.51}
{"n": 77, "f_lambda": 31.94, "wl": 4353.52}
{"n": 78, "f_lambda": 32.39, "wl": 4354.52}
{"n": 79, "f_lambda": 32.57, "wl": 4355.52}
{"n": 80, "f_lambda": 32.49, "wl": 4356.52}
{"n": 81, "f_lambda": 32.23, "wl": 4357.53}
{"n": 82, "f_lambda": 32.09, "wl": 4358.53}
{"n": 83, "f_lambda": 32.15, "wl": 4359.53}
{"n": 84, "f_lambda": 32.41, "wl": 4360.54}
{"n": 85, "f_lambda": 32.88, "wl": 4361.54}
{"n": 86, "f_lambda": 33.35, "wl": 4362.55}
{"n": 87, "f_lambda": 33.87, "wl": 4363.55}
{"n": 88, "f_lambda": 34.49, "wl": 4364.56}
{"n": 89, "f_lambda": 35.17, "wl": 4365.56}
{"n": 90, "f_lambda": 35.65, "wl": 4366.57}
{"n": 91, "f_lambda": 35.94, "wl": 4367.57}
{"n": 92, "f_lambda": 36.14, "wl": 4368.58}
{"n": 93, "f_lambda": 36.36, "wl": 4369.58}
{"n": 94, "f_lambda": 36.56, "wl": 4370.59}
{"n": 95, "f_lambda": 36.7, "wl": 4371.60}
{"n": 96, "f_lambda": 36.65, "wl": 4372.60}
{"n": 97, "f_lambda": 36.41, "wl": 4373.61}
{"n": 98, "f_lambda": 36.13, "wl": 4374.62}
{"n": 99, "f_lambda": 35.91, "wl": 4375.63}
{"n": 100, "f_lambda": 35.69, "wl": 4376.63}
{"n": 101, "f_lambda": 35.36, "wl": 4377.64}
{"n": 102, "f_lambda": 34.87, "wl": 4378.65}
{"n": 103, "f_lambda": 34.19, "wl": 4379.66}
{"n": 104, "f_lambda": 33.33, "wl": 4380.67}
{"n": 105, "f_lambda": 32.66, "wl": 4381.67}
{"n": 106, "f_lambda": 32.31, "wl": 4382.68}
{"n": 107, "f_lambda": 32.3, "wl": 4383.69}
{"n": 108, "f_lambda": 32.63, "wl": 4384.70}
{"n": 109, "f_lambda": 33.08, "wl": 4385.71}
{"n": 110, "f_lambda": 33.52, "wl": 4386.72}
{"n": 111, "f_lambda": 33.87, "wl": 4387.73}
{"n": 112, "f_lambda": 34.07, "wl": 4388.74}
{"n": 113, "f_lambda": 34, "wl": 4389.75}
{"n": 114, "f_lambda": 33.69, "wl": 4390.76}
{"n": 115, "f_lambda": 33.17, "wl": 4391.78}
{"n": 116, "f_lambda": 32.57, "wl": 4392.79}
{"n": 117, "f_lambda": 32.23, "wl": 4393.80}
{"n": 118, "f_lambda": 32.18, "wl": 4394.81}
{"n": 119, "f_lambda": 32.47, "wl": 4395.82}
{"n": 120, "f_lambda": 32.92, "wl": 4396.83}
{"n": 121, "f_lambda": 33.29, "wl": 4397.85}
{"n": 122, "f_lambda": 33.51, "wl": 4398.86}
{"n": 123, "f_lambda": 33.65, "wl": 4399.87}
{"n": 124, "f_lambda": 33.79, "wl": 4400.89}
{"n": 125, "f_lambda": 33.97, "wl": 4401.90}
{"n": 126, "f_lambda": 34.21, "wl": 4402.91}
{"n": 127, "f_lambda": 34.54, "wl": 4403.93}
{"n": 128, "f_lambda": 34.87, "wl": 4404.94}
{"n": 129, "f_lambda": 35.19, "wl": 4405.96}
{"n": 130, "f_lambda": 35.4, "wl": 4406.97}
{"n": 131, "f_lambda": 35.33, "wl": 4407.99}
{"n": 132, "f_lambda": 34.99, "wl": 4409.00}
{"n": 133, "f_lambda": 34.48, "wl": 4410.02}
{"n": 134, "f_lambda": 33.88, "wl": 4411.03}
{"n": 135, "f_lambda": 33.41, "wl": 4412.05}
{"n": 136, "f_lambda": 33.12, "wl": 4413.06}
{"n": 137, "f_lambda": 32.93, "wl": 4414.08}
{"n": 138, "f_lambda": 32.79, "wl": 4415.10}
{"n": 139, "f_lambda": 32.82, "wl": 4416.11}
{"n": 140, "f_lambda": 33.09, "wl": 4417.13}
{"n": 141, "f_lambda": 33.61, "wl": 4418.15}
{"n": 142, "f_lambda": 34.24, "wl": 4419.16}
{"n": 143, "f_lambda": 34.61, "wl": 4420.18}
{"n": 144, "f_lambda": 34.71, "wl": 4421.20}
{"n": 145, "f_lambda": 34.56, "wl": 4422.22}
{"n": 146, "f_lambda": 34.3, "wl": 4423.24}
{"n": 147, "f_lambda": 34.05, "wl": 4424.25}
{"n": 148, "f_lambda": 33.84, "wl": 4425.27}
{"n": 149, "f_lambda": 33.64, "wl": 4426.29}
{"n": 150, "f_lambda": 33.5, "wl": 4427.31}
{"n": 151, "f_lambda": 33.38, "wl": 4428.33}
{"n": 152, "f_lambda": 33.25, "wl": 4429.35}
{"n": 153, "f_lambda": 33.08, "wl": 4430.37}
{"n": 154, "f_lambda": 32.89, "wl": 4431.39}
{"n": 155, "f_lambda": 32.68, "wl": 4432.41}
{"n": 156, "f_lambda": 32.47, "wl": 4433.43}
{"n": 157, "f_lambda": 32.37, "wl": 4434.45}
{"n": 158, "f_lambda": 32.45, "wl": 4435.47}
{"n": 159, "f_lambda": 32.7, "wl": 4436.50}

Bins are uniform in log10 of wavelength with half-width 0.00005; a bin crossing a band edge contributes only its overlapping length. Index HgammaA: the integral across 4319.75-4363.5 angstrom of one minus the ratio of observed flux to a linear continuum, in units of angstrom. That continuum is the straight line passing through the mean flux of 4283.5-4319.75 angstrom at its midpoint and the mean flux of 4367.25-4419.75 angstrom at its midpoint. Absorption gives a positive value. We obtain 3.9 angstrom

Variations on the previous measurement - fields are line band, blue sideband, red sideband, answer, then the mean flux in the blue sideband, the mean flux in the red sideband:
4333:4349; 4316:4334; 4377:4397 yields 2.9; 33.3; 33.3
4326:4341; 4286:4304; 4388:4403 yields 1.8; 33.5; 33.3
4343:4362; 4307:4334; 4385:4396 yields 1.2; 33.4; 33.2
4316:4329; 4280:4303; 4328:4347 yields -1.4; 33.8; 28.4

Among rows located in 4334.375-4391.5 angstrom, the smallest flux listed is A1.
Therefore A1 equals 22.14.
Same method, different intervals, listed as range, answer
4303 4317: 32.79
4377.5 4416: 32.18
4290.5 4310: 32.1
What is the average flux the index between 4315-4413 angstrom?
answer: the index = 32.7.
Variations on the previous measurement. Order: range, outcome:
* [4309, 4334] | 33.5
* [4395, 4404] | 33.5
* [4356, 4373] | 34.4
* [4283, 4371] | 32.4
